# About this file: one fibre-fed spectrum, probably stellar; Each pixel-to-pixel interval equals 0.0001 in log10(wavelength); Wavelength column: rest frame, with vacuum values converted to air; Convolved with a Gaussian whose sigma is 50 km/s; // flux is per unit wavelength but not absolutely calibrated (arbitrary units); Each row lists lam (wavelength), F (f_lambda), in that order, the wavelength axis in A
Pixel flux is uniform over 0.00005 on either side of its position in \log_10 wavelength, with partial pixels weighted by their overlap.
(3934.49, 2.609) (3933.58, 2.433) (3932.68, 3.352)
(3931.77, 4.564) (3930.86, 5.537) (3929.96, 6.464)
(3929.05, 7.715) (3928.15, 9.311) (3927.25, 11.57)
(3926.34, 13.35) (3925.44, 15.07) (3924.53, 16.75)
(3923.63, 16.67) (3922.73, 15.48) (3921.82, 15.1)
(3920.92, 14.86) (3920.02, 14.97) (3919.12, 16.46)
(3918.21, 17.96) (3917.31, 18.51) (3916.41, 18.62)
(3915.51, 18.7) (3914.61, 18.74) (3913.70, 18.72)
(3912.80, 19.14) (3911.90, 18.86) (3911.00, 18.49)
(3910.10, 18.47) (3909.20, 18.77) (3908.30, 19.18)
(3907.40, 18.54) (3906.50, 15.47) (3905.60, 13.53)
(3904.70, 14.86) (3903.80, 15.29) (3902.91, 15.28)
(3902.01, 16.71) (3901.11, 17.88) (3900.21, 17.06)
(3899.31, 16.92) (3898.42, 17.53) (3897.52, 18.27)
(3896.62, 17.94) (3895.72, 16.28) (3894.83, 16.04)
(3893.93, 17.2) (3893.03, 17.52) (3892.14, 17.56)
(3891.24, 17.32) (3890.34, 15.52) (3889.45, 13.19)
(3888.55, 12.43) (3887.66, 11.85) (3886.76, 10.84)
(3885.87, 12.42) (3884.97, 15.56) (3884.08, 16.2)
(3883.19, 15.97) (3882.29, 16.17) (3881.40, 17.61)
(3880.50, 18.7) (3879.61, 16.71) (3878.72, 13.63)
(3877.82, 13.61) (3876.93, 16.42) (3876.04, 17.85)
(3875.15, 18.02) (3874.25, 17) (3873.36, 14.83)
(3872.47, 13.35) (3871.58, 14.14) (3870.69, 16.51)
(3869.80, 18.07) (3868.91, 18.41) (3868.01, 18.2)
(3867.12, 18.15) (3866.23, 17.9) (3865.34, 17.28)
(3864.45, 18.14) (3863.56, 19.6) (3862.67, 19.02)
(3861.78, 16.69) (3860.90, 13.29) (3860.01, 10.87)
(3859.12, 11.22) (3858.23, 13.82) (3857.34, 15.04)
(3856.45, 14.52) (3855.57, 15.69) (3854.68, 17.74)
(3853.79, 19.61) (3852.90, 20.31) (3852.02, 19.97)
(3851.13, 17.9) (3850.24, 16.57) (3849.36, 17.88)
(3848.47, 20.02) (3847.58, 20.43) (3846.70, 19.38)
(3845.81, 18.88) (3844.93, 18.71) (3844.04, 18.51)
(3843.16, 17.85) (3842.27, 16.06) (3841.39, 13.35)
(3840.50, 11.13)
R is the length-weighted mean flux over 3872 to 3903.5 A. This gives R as 15.9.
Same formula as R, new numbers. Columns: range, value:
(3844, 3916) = 16.7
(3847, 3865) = 16.9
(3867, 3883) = 16.5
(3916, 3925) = 16.5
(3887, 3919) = 16.9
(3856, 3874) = 16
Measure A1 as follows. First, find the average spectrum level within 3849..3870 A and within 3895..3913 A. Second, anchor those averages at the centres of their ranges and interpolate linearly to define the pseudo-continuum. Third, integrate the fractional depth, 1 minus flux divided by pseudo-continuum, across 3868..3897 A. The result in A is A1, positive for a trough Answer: 2.1 A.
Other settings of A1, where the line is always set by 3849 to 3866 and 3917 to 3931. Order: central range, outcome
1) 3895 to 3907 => -1.42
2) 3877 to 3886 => -0.16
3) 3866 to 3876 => -0.50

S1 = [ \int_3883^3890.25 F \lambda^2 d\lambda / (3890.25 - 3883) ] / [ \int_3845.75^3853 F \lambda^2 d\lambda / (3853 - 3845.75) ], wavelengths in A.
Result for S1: 0.7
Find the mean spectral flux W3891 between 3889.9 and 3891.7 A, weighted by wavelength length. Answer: 16.4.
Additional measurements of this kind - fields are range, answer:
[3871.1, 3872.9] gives 13.8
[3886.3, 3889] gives 11.7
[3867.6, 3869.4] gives 18.2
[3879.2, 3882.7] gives 17.3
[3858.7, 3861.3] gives 11.8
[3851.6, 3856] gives 18.7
